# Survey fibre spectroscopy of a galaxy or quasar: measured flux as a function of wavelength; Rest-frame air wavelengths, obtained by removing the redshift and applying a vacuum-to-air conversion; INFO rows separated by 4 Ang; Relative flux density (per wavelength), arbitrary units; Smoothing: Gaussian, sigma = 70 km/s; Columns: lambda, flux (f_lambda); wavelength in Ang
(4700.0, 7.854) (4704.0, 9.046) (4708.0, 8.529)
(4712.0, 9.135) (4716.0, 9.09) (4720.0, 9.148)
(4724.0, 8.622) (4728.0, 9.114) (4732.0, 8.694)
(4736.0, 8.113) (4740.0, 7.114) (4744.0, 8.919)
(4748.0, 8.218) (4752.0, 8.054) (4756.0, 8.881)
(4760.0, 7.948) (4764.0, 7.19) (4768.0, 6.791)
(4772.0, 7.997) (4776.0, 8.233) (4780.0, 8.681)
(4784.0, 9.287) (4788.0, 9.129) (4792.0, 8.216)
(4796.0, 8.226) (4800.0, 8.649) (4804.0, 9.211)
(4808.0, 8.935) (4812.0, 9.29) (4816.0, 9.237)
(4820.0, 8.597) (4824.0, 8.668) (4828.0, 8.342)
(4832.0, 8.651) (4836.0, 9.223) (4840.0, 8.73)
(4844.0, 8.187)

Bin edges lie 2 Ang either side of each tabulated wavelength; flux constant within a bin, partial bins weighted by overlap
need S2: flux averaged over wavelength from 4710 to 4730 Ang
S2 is 9.02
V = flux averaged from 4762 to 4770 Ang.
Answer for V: 6.99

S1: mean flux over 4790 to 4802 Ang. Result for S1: 8.36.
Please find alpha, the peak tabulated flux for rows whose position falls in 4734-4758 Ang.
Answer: 8.919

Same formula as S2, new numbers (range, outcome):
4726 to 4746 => 8.39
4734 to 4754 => 8.08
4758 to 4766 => 7.57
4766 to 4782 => 7.93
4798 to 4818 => 9.06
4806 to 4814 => 9.11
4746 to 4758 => 8.38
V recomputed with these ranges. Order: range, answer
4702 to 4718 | 8.95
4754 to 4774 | 7.76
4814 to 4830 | 8.71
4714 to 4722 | 9.12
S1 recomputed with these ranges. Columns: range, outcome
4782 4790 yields 9.21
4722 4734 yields 8.81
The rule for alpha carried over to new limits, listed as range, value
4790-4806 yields 9.211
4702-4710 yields 9.046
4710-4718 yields 9.135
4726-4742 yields 9.114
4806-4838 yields 9.29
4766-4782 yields 8.681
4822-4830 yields 8.668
